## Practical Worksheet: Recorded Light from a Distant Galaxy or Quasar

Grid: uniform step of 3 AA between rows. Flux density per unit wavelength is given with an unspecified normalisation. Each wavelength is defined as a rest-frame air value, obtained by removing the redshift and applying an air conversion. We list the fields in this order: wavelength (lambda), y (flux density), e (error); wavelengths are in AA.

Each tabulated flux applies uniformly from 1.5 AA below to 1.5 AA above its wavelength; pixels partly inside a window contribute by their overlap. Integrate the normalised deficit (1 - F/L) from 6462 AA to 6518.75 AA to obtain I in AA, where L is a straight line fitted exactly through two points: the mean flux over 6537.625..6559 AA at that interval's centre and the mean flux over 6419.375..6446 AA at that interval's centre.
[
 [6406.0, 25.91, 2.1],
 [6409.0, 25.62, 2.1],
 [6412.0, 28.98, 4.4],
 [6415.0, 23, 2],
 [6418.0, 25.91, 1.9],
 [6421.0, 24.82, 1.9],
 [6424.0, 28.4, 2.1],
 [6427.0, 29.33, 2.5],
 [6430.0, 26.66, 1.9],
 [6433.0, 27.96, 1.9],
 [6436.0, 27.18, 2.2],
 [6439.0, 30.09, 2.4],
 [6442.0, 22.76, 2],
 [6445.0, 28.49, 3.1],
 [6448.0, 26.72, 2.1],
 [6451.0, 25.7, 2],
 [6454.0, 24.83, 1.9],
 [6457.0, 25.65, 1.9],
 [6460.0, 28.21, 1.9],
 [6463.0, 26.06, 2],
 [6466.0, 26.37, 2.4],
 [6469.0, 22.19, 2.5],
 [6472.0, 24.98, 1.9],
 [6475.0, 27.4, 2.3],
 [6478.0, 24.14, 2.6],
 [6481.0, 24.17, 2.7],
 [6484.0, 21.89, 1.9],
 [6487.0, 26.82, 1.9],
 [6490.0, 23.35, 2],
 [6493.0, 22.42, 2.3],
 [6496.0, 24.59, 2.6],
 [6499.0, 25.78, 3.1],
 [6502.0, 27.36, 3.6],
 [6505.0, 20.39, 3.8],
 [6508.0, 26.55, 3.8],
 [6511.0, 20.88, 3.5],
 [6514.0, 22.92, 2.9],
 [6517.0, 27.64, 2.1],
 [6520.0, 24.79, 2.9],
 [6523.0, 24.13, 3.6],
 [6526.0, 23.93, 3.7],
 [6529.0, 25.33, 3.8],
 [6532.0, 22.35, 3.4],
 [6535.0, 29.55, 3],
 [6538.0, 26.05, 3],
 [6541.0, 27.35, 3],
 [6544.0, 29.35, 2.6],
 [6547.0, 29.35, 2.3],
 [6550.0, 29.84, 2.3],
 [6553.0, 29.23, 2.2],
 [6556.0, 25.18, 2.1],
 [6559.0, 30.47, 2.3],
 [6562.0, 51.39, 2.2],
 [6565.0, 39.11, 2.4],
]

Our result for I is 6.7 AA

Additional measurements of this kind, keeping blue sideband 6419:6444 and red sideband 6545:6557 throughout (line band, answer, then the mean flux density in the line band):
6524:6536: 1.4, 25.1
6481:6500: 2.6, 24.1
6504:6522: 2.7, 24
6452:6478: 1.8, 25.6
